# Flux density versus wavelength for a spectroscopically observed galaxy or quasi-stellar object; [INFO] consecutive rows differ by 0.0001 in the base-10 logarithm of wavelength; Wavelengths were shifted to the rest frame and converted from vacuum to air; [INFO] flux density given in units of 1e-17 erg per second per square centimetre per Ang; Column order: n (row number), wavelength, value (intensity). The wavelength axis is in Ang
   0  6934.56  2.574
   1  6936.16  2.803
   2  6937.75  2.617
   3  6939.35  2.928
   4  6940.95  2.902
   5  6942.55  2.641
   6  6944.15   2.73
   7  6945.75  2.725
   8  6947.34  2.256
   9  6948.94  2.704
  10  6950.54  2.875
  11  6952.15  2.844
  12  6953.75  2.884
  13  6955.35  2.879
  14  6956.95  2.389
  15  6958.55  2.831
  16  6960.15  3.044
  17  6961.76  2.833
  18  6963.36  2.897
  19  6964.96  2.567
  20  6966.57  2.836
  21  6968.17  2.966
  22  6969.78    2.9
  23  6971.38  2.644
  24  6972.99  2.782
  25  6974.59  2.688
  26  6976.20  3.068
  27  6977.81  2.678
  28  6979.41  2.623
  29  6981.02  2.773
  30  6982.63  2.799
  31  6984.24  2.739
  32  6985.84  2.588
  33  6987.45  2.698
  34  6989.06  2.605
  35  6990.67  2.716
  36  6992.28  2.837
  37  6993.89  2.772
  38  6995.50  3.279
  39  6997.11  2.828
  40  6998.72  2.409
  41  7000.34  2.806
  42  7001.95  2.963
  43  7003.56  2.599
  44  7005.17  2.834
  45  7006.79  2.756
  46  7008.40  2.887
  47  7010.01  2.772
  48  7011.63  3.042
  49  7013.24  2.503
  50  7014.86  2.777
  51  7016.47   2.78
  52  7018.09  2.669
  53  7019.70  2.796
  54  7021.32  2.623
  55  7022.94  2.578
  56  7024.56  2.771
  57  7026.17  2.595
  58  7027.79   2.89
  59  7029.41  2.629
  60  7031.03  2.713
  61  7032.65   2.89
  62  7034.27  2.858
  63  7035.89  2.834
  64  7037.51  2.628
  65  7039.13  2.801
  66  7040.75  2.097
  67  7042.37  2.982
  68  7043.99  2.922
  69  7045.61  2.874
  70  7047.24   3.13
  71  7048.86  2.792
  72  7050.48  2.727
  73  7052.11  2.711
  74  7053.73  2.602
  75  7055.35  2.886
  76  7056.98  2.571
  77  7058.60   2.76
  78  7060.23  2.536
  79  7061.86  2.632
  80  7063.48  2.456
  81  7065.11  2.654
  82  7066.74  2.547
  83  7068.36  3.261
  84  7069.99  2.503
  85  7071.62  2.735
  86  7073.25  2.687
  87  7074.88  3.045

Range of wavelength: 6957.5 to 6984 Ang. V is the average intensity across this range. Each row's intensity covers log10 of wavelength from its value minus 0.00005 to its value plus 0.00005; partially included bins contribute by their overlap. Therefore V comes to 2.8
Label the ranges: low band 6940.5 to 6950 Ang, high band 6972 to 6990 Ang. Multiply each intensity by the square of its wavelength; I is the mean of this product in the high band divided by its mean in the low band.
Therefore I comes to 1.0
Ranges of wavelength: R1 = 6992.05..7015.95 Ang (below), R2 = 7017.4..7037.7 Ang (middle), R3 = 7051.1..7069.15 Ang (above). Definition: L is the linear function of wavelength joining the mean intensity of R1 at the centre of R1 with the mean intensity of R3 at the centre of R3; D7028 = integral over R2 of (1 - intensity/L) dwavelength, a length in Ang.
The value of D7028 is 0.2 Ang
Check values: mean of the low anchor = 2.8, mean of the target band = 2.73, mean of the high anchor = 2.69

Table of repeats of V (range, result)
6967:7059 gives 2.76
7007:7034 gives 2.75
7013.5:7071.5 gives 2.73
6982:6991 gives 2.69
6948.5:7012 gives 2.79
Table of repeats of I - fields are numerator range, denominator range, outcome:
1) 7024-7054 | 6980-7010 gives 1.01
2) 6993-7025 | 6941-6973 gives 1.02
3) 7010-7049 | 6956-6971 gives 1.00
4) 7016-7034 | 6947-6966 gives 1.01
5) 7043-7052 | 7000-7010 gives 1.04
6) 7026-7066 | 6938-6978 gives 1.01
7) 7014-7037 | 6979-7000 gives 1.01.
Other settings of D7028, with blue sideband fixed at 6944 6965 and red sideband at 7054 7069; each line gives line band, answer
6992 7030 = -0.6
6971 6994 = 0.0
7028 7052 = -0.7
